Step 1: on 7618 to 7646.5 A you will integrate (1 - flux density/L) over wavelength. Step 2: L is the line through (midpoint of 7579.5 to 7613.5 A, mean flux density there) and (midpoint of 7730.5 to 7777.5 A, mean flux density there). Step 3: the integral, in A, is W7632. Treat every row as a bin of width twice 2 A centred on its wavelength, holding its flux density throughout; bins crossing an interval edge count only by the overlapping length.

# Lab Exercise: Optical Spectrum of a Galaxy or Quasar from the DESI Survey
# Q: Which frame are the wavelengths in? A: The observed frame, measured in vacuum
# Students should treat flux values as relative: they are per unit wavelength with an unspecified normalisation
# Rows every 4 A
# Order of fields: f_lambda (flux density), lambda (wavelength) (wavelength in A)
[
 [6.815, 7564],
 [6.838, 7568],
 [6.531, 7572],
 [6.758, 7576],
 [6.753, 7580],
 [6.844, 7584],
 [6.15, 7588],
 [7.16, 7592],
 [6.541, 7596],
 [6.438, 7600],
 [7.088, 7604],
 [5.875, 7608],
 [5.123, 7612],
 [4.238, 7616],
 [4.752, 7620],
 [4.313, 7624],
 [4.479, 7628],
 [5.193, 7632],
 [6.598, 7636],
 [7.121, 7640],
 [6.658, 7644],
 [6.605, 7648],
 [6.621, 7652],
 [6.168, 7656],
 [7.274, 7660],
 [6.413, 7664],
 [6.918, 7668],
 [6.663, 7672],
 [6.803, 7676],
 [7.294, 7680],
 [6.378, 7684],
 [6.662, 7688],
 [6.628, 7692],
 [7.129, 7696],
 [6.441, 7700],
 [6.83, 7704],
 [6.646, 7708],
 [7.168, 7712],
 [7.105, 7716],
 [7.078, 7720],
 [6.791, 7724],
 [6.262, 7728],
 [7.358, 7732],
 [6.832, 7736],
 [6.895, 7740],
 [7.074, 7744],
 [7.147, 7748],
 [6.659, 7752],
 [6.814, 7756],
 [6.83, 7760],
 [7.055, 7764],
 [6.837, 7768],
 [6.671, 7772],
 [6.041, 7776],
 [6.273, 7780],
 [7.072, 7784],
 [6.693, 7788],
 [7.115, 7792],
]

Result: 4.1 A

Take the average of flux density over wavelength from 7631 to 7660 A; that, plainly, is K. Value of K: 6.52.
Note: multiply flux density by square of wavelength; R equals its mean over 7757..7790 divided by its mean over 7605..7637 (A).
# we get 1.4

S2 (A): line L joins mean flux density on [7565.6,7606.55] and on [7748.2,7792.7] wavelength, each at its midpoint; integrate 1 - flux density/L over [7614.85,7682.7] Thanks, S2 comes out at 5.7 A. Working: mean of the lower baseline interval 6.7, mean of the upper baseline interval 6.74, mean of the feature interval 6.15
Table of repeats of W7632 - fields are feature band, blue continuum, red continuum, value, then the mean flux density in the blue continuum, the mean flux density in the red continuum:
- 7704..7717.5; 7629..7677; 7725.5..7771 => -0.4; 6.54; 6.88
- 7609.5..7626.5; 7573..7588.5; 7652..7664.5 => 5.1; 6.67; 6.64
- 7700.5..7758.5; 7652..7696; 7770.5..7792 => -2.0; 6.73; 6.6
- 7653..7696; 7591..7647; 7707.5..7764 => -2.7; 5.82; 6.92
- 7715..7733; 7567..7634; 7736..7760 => -0.4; 5.93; 6.9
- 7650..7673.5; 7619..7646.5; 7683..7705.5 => -2.1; 5.64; 6.69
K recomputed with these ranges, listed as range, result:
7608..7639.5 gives 5.12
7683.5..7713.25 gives 6.74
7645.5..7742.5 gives 6.79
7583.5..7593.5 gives 6.68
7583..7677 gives 6.15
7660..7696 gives 6.77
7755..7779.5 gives 6.68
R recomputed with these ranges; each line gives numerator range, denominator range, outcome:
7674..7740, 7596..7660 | 1.19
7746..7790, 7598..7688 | 1.13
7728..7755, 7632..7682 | 1.06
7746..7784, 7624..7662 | 1.12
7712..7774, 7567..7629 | 1.19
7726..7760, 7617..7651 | 1.24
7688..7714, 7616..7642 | 1.30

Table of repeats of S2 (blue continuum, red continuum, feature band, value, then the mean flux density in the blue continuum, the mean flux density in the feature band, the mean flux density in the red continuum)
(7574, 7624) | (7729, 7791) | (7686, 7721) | -1.6 A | 6.07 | 6.85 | 6.81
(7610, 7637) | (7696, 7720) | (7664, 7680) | -2.0 A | 4.9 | 6.81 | 6.88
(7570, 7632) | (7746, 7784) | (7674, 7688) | -1.1 A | 5.91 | 6.8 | 6.72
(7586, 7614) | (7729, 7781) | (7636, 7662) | -1.0 A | 6.34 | 6.73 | 6.81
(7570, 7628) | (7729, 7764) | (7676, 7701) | -0.8 A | 5.99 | 6.77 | 6.94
